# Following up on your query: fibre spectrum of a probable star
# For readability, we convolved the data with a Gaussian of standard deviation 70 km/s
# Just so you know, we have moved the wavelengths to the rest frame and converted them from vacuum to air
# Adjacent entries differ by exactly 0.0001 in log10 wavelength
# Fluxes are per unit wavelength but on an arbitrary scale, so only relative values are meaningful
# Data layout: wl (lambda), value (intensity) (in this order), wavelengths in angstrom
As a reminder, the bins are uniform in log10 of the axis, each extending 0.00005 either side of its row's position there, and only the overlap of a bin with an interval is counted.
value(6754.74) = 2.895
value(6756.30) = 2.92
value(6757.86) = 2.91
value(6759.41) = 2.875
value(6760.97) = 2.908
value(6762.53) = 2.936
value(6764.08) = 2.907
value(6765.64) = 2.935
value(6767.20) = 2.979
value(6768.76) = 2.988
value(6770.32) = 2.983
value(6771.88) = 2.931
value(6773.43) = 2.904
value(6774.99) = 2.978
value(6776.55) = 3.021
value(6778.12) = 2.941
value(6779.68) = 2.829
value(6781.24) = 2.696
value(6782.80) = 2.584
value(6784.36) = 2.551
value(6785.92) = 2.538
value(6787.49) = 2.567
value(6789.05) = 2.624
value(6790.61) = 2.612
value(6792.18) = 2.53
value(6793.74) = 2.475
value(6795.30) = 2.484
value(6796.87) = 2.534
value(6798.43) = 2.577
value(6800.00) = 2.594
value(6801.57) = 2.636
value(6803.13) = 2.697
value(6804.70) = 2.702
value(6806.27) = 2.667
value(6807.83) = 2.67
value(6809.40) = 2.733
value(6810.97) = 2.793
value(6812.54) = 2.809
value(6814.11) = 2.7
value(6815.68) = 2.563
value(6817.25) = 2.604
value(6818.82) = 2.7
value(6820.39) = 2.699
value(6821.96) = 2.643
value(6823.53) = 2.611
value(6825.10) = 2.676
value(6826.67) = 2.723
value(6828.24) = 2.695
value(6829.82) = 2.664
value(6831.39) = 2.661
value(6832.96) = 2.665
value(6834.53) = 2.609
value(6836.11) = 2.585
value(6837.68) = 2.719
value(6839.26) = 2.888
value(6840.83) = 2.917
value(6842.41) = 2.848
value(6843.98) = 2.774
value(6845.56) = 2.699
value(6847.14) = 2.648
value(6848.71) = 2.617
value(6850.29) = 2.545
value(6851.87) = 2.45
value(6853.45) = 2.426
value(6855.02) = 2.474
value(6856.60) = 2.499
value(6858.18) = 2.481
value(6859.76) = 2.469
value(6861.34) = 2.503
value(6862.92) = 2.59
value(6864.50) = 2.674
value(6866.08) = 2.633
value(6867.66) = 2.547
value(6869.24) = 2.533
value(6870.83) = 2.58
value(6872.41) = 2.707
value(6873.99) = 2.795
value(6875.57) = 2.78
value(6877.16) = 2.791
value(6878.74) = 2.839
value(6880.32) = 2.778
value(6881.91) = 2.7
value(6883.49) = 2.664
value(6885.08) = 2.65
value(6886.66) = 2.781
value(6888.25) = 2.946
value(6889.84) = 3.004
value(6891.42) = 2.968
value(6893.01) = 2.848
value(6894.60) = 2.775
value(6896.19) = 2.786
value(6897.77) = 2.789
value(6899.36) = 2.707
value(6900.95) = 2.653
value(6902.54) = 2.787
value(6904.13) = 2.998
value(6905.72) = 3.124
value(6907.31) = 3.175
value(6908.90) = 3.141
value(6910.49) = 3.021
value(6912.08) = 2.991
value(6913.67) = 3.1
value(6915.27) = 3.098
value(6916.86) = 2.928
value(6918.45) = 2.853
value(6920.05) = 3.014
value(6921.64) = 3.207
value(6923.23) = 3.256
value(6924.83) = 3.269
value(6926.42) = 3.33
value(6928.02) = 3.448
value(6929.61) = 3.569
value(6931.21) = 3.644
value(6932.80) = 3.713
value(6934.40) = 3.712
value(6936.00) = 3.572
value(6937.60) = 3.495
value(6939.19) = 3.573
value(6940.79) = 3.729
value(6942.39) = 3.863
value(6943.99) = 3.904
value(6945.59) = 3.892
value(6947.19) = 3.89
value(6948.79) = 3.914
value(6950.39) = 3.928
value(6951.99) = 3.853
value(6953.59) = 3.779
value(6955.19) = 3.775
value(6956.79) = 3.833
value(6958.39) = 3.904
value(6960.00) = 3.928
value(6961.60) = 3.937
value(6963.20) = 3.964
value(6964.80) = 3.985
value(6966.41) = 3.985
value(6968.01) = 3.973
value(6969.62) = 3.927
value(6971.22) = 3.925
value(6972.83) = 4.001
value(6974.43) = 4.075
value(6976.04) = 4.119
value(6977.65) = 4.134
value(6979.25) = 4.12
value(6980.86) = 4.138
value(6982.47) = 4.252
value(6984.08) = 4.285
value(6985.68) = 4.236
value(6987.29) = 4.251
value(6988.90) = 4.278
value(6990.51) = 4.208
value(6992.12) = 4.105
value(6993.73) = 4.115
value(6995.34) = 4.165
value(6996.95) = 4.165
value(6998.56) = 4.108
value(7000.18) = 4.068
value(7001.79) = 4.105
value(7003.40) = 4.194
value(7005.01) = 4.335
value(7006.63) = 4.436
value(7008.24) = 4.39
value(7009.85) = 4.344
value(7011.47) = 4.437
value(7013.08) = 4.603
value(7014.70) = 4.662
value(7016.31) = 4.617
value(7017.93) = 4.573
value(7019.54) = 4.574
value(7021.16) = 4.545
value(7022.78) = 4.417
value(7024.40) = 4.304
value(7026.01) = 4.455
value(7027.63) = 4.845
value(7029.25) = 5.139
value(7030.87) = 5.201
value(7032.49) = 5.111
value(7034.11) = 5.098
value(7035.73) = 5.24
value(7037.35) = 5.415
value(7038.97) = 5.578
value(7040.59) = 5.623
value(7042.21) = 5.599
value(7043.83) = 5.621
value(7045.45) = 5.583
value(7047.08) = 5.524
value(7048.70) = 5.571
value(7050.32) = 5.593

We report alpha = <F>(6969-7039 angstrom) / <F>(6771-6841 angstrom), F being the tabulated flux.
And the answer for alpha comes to 1.65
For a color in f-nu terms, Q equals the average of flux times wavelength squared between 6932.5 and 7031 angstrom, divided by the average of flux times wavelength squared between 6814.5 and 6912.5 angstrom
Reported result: 1.6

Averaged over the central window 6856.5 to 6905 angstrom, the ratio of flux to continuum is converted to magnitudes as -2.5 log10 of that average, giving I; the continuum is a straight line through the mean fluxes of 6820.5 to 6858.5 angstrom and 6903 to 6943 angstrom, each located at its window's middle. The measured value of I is 0.10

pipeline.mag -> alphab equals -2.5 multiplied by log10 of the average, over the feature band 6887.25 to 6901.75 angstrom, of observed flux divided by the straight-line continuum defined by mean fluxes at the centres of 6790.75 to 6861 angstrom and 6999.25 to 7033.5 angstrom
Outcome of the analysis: 0.174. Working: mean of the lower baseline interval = 2.64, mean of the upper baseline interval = 4.54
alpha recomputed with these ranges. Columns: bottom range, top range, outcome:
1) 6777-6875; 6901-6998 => 1.40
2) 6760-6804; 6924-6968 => 1.37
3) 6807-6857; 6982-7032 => 1.65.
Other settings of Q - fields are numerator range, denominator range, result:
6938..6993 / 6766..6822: 1.55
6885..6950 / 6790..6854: 1.25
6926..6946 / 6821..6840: 1.41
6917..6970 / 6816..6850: 1.41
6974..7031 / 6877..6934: 1.48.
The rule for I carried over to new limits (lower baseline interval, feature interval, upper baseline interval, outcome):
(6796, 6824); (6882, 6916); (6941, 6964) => 0.18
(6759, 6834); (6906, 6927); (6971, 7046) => 0.21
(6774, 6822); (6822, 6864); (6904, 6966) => 0.12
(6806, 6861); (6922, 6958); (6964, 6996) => 0.01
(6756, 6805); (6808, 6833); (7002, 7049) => 0.16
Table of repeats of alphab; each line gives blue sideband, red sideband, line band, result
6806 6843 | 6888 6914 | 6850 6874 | 0.11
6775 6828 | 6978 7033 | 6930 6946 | 0.04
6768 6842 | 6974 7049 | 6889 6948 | 0.16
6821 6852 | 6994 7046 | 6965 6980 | 0.05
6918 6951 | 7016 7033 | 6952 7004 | 0.01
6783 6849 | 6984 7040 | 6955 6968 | 0.04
